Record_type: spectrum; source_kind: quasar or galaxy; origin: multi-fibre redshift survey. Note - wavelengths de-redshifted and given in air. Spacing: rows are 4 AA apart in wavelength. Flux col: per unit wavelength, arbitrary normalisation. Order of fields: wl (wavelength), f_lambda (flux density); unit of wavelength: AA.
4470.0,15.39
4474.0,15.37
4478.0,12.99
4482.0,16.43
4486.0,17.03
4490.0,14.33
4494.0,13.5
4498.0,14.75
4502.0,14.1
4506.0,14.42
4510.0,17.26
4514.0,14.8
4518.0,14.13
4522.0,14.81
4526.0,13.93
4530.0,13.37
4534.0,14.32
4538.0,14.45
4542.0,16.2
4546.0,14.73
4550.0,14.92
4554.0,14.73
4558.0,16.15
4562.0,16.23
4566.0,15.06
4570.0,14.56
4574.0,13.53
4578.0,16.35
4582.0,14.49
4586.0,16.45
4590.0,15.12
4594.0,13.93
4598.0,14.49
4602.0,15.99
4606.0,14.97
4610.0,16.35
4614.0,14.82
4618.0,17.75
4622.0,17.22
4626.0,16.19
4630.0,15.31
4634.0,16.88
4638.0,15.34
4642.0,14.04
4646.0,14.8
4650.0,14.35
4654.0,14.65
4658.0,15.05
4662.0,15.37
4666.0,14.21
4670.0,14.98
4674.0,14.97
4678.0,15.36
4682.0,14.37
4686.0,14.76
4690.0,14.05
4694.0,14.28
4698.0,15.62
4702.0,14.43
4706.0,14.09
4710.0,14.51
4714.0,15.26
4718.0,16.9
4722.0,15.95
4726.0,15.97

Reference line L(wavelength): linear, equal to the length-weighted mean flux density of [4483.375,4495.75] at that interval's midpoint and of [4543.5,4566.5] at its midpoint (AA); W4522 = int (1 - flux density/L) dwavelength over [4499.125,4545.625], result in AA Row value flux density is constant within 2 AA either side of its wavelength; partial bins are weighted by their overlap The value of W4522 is 1.5 AA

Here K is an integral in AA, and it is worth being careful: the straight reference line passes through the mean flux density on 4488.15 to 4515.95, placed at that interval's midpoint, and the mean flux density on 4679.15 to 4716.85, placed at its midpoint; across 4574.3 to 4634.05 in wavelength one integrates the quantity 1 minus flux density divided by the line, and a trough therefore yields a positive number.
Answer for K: -3.87 AA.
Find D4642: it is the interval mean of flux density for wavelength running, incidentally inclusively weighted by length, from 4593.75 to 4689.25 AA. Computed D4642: 15.3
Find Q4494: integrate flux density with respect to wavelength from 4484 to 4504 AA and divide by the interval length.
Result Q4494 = 14.7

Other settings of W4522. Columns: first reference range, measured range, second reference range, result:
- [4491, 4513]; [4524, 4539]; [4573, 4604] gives 0.9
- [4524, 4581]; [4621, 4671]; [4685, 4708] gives -1.9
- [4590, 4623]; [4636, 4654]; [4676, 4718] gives 0.7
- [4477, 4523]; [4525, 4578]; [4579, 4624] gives 1.4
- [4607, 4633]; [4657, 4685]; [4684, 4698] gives 0.2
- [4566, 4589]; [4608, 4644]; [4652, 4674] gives -2.5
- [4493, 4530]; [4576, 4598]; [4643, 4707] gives -0.8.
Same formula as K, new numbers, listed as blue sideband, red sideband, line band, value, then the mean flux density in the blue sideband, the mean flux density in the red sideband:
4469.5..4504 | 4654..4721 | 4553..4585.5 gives -0.74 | 14.9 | 14.9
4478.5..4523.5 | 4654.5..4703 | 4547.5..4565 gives -0.63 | 15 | 14.8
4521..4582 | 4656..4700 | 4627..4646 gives -0.68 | 14.9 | 14.8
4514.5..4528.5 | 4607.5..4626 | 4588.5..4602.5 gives 1.07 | 14.3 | 16.5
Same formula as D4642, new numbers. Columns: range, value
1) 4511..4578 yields 14.8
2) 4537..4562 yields 15.3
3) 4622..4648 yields 15.6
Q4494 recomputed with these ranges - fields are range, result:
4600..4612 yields 15.8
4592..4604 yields 14.8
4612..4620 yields 16.3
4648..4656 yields 14.5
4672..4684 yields 14.9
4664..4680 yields 14.9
